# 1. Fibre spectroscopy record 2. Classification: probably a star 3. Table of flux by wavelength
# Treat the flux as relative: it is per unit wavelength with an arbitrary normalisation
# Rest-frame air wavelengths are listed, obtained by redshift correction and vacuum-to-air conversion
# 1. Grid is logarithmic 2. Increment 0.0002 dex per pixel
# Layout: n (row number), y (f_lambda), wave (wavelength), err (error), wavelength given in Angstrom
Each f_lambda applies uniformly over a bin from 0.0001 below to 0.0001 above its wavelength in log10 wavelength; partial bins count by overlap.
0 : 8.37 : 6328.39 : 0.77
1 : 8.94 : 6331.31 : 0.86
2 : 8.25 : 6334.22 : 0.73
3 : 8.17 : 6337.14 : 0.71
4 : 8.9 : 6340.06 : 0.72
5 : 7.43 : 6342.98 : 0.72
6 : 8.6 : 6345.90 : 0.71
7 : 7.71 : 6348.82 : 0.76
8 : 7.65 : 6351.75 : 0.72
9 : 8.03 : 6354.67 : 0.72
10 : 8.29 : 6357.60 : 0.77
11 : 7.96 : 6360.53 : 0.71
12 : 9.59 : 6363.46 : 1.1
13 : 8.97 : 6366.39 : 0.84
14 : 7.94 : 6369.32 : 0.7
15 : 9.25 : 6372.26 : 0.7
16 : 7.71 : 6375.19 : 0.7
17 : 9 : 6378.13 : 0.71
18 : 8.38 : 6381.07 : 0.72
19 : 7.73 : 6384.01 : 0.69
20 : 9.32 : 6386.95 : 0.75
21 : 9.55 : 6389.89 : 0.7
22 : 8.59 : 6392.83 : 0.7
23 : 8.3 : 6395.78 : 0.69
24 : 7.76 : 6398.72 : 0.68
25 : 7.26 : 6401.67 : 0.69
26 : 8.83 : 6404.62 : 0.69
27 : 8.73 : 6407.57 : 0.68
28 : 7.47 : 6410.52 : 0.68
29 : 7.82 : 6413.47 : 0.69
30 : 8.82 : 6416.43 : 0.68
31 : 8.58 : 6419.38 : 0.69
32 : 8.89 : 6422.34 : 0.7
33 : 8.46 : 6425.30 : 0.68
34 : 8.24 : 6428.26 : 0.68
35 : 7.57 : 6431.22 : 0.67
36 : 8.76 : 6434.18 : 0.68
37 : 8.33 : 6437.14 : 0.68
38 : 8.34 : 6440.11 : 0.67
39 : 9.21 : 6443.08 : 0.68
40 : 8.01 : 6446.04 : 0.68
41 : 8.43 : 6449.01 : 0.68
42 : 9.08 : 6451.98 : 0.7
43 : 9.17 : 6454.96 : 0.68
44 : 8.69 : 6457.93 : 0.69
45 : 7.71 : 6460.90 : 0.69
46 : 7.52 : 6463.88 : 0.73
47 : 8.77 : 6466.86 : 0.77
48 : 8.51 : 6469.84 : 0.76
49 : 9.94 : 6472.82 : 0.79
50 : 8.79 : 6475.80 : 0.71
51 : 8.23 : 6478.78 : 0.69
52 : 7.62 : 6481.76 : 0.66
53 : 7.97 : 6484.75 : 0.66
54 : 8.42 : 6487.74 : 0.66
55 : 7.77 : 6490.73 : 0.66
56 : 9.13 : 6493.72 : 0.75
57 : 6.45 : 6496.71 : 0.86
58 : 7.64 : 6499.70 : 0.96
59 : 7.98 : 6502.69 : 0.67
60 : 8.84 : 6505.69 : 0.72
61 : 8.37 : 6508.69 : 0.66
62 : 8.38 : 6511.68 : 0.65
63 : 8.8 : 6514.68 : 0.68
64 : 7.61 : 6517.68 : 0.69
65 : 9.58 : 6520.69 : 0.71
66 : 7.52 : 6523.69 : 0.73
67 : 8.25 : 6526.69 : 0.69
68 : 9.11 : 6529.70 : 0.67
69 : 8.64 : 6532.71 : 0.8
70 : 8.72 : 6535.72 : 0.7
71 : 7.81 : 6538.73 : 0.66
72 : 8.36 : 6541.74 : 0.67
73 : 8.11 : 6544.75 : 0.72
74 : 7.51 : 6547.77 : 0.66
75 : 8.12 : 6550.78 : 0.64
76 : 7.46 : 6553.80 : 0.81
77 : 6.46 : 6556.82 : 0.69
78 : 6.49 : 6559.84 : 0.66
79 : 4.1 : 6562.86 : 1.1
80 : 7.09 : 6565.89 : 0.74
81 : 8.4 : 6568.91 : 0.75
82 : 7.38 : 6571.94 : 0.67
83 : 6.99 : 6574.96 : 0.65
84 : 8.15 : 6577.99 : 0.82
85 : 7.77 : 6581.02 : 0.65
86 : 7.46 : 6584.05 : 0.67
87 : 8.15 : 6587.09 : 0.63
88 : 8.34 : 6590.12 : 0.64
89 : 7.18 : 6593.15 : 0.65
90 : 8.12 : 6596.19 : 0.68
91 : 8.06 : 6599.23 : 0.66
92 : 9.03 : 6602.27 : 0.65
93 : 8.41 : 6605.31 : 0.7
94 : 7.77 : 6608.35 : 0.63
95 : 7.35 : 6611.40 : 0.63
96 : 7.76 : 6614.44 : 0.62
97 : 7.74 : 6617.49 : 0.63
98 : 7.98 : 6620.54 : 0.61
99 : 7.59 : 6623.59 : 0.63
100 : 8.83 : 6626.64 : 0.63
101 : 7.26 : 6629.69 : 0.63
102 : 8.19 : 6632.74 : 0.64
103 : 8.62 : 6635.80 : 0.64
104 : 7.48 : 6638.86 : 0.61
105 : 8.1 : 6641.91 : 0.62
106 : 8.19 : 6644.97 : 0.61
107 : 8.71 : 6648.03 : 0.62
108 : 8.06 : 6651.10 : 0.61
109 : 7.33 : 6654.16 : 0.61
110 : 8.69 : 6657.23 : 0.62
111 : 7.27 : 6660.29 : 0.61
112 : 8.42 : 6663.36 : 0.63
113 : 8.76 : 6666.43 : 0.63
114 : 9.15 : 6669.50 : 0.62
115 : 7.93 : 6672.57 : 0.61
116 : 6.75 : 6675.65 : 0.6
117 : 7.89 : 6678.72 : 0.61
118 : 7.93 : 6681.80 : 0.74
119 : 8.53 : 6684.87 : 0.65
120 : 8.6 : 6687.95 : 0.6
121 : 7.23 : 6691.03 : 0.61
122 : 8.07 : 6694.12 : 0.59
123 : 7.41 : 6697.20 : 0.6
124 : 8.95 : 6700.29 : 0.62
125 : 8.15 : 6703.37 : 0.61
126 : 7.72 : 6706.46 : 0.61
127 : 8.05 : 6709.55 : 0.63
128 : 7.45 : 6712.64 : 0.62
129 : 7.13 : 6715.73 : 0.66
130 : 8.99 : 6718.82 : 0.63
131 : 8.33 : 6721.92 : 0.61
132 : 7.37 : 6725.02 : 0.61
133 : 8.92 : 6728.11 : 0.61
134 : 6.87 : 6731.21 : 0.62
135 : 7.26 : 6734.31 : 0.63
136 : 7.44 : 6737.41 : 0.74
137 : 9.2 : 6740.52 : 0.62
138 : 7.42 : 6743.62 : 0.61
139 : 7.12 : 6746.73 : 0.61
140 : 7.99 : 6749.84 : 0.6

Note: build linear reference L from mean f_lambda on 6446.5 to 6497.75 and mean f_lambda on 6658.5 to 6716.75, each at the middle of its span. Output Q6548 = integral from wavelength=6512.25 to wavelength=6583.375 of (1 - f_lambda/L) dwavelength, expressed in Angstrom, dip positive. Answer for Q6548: 4.1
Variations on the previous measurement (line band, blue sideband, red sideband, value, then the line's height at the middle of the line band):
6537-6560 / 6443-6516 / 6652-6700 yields 1.8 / 8.24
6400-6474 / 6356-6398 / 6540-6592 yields -2.0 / 8.23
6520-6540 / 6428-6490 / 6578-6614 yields -0.7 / 8.2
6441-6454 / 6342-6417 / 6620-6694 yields -0.7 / 8.27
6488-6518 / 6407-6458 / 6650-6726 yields 0.8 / 8.34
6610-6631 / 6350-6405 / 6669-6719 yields 0.7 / 8.05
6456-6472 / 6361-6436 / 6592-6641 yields -0.1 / 8.31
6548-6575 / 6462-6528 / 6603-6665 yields 3.9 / 8.14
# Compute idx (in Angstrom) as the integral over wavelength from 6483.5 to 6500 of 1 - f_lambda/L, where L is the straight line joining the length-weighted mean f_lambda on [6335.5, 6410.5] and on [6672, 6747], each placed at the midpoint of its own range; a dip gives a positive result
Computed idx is 0.6 Angstrom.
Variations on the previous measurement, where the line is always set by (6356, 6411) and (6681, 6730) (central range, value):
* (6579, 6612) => 0.82 Angstrom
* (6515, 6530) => -0.18 Angstrom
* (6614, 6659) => 0.55 Angstrom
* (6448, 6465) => -0.16 Angstrom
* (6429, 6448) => 0.07 Angstrom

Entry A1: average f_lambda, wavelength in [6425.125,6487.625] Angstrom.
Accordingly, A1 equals 8.44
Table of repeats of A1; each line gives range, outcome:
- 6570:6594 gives 7.71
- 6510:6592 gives 7.8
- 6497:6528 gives 8.23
